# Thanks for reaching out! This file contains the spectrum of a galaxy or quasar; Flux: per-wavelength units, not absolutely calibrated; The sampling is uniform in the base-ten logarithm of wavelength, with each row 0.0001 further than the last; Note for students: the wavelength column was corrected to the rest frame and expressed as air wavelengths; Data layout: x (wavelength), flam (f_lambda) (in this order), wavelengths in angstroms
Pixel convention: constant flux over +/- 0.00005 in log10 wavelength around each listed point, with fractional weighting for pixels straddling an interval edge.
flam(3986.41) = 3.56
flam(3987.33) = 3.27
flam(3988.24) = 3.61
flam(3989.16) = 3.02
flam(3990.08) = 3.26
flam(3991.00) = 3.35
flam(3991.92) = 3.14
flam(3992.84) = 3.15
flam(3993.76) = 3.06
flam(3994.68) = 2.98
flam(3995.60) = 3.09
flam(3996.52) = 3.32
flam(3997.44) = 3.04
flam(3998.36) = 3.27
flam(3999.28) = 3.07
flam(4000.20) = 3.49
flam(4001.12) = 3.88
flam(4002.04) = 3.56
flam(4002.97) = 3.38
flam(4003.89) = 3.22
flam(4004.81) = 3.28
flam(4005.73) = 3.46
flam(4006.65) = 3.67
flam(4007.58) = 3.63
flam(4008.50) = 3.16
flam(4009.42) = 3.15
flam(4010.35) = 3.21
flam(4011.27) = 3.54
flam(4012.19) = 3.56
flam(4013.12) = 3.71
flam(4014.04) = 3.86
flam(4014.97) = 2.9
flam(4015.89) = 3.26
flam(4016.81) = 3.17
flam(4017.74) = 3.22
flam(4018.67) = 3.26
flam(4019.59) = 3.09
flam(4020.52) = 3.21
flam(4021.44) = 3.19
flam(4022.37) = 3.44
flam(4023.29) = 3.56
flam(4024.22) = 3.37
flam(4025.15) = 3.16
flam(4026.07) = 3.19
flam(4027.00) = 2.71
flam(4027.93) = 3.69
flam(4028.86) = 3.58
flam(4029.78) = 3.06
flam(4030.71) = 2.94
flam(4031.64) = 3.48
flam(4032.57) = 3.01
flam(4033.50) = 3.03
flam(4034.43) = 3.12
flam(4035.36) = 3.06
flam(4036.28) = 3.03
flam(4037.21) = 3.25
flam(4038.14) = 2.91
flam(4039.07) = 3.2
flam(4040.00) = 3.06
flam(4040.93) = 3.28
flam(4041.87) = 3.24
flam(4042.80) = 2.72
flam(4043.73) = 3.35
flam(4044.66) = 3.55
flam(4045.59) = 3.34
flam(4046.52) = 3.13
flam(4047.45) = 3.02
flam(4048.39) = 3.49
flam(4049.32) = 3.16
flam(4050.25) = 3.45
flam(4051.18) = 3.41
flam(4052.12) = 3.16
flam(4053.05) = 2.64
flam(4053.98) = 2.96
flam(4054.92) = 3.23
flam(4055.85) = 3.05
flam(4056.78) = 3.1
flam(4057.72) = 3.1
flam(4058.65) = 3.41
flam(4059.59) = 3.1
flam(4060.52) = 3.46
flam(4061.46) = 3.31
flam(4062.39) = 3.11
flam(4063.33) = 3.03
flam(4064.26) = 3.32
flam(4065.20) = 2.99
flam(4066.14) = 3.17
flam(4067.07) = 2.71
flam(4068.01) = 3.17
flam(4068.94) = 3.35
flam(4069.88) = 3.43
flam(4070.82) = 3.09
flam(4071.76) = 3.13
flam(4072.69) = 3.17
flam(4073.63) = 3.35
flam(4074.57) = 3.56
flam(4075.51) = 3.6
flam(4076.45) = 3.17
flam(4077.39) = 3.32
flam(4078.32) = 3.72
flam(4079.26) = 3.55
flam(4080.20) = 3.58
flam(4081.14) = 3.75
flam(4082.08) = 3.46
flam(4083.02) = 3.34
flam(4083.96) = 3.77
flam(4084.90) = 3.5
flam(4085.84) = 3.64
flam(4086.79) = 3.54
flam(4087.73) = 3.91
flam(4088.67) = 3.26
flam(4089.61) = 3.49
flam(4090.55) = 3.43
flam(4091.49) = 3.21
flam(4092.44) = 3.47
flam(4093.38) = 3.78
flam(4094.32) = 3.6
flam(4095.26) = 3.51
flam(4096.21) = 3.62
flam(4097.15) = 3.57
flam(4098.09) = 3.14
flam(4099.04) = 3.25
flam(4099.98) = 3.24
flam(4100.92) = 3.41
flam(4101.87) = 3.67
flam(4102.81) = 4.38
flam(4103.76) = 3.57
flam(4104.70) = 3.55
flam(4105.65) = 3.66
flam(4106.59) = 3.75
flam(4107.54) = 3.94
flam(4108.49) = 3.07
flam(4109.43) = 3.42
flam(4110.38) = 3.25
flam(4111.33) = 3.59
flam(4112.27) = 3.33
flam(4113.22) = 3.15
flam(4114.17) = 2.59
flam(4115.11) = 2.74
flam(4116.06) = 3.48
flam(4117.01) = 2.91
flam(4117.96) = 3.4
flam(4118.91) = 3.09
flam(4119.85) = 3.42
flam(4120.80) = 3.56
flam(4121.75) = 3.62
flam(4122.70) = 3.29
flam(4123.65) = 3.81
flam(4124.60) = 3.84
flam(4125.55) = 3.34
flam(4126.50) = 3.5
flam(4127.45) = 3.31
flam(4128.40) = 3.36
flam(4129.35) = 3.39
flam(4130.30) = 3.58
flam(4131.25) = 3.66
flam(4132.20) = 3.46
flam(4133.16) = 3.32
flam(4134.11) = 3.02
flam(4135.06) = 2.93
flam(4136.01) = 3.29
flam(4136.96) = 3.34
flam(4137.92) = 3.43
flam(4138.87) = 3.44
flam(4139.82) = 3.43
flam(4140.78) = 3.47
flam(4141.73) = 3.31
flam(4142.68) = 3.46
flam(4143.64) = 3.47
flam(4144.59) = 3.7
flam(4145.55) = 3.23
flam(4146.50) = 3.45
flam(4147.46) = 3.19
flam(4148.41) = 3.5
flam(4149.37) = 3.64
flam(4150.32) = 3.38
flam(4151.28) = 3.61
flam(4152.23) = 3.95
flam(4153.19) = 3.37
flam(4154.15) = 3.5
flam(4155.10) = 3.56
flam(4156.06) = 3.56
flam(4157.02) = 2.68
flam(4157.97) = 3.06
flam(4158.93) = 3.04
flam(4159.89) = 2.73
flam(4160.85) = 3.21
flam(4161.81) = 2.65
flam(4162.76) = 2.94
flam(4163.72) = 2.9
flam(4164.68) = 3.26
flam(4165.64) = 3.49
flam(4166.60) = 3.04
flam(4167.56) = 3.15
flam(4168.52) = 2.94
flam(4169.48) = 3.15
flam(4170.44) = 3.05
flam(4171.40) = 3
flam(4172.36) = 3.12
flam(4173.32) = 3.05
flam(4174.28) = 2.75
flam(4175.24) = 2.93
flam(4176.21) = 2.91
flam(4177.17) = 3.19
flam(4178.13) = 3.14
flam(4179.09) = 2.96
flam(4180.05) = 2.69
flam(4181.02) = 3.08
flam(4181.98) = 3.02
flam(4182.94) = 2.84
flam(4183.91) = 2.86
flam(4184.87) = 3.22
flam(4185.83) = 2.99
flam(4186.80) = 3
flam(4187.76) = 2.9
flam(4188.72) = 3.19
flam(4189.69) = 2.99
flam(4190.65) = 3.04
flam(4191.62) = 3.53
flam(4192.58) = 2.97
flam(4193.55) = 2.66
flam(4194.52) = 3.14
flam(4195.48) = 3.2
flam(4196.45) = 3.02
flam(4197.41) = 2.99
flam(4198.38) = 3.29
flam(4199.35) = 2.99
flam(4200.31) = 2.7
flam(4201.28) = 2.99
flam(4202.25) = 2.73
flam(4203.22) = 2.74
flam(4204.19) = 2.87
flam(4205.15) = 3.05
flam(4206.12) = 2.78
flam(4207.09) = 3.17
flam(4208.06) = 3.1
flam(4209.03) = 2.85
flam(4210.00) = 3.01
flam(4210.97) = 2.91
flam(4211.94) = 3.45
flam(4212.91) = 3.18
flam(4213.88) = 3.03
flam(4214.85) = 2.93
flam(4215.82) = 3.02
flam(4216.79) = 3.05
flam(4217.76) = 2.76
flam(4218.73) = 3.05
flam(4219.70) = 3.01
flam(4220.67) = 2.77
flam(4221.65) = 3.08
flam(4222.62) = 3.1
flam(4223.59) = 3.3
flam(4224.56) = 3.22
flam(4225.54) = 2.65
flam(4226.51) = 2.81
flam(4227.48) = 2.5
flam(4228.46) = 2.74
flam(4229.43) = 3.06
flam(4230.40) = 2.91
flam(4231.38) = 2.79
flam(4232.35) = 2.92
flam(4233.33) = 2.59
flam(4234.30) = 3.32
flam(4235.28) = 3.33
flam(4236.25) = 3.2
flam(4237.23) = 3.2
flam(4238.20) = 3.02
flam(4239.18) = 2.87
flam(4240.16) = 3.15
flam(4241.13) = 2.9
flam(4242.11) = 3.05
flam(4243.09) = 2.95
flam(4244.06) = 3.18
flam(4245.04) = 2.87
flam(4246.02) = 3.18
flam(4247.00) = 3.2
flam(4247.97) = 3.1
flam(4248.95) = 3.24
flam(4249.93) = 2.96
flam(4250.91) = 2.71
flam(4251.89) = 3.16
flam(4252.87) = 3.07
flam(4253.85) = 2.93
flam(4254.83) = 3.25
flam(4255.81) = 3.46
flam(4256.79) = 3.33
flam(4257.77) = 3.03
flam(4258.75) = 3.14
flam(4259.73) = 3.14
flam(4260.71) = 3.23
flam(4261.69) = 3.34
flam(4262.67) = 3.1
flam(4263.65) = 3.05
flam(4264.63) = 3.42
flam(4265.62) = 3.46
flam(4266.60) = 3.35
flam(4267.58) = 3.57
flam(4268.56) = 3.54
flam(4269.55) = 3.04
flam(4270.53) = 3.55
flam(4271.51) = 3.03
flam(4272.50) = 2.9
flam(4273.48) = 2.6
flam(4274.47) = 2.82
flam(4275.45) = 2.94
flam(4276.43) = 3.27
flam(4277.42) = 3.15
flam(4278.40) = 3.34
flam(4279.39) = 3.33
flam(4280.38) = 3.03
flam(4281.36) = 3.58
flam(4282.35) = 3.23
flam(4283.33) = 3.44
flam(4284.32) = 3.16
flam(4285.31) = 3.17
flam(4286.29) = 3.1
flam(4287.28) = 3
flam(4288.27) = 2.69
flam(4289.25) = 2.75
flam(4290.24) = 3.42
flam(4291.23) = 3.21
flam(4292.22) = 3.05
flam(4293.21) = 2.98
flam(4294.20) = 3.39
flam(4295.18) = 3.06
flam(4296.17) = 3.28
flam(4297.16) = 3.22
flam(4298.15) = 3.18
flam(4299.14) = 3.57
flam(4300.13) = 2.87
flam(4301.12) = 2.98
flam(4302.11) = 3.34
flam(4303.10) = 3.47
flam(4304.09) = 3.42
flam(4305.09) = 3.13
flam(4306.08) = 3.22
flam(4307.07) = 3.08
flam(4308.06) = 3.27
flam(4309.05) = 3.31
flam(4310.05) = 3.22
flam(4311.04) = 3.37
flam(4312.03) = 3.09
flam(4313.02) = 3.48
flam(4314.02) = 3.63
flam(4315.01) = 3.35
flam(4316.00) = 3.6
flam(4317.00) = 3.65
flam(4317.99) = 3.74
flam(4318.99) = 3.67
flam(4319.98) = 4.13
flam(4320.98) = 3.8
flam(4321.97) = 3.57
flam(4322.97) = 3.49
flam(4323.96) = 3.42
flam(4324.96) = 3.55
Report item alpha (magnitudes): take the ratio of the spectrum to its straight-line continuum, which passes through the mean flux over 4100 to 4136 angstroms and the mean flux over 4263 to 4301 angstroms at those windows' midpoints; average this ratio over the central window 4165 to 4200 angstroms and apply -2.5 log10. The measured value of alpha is 0.09 mag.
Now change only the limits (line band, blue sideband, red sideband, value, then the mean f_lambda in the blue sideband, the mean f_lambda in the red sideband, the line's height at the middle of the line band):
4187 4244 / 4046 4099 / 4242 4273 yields 0.07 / 3.33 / 3.17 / 3.21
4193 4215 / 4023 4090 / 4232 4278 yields 0.06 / 3.27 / 3.12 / 3.16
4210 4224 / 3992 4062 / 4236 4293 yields 0.04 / 3.25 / 3.14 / 3.16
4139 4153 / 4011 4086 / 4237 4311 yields -0.09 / 3.26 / 3.16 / 3.22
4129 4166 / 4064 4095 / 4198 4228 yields -0.05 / 3.41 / 2.97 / 3.19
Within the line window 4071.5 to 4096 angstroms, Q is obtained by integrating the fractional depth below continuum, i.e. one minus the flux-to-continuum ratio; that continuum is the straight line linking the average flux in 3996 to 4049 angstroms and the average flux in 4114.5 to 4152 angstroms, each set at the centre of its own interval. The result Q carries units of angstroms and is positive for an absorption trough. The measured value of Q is -1.1 angstroms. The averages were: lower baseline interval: 3.28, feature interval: 3.5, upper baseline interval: 3.4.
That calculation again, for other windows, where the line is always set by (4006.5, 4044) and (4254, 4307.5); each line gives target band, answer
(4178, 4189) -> 0.8 angstroms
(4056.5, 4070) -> 0.2 angstroms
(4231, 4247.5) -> 0.8 angstroms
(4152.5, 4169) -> 0.4 angstroms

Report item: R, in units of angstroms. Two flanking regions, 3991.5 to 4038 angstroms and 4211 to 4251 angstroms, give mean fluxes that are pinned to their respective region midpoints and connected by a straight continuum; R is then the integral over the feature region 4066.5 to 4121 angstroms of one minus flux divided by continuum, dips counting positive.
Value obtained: -4.1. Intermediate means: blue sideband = 3.27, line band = 3.42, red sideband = 3.01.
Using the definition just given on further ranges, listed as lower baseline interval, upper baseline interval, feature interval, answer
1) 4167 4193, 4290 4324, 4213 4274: 2.3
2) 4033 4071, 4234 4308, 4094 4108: -1.9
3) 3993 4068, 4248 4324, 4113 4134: -0.7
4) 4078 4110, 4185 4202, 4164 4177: 0.4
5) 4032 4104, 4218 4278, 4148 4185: 0.7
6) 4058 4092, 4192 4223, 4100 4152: -3.3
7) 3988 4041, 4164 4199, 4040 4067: 0.3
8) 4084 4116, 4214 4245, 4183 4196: 0.4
